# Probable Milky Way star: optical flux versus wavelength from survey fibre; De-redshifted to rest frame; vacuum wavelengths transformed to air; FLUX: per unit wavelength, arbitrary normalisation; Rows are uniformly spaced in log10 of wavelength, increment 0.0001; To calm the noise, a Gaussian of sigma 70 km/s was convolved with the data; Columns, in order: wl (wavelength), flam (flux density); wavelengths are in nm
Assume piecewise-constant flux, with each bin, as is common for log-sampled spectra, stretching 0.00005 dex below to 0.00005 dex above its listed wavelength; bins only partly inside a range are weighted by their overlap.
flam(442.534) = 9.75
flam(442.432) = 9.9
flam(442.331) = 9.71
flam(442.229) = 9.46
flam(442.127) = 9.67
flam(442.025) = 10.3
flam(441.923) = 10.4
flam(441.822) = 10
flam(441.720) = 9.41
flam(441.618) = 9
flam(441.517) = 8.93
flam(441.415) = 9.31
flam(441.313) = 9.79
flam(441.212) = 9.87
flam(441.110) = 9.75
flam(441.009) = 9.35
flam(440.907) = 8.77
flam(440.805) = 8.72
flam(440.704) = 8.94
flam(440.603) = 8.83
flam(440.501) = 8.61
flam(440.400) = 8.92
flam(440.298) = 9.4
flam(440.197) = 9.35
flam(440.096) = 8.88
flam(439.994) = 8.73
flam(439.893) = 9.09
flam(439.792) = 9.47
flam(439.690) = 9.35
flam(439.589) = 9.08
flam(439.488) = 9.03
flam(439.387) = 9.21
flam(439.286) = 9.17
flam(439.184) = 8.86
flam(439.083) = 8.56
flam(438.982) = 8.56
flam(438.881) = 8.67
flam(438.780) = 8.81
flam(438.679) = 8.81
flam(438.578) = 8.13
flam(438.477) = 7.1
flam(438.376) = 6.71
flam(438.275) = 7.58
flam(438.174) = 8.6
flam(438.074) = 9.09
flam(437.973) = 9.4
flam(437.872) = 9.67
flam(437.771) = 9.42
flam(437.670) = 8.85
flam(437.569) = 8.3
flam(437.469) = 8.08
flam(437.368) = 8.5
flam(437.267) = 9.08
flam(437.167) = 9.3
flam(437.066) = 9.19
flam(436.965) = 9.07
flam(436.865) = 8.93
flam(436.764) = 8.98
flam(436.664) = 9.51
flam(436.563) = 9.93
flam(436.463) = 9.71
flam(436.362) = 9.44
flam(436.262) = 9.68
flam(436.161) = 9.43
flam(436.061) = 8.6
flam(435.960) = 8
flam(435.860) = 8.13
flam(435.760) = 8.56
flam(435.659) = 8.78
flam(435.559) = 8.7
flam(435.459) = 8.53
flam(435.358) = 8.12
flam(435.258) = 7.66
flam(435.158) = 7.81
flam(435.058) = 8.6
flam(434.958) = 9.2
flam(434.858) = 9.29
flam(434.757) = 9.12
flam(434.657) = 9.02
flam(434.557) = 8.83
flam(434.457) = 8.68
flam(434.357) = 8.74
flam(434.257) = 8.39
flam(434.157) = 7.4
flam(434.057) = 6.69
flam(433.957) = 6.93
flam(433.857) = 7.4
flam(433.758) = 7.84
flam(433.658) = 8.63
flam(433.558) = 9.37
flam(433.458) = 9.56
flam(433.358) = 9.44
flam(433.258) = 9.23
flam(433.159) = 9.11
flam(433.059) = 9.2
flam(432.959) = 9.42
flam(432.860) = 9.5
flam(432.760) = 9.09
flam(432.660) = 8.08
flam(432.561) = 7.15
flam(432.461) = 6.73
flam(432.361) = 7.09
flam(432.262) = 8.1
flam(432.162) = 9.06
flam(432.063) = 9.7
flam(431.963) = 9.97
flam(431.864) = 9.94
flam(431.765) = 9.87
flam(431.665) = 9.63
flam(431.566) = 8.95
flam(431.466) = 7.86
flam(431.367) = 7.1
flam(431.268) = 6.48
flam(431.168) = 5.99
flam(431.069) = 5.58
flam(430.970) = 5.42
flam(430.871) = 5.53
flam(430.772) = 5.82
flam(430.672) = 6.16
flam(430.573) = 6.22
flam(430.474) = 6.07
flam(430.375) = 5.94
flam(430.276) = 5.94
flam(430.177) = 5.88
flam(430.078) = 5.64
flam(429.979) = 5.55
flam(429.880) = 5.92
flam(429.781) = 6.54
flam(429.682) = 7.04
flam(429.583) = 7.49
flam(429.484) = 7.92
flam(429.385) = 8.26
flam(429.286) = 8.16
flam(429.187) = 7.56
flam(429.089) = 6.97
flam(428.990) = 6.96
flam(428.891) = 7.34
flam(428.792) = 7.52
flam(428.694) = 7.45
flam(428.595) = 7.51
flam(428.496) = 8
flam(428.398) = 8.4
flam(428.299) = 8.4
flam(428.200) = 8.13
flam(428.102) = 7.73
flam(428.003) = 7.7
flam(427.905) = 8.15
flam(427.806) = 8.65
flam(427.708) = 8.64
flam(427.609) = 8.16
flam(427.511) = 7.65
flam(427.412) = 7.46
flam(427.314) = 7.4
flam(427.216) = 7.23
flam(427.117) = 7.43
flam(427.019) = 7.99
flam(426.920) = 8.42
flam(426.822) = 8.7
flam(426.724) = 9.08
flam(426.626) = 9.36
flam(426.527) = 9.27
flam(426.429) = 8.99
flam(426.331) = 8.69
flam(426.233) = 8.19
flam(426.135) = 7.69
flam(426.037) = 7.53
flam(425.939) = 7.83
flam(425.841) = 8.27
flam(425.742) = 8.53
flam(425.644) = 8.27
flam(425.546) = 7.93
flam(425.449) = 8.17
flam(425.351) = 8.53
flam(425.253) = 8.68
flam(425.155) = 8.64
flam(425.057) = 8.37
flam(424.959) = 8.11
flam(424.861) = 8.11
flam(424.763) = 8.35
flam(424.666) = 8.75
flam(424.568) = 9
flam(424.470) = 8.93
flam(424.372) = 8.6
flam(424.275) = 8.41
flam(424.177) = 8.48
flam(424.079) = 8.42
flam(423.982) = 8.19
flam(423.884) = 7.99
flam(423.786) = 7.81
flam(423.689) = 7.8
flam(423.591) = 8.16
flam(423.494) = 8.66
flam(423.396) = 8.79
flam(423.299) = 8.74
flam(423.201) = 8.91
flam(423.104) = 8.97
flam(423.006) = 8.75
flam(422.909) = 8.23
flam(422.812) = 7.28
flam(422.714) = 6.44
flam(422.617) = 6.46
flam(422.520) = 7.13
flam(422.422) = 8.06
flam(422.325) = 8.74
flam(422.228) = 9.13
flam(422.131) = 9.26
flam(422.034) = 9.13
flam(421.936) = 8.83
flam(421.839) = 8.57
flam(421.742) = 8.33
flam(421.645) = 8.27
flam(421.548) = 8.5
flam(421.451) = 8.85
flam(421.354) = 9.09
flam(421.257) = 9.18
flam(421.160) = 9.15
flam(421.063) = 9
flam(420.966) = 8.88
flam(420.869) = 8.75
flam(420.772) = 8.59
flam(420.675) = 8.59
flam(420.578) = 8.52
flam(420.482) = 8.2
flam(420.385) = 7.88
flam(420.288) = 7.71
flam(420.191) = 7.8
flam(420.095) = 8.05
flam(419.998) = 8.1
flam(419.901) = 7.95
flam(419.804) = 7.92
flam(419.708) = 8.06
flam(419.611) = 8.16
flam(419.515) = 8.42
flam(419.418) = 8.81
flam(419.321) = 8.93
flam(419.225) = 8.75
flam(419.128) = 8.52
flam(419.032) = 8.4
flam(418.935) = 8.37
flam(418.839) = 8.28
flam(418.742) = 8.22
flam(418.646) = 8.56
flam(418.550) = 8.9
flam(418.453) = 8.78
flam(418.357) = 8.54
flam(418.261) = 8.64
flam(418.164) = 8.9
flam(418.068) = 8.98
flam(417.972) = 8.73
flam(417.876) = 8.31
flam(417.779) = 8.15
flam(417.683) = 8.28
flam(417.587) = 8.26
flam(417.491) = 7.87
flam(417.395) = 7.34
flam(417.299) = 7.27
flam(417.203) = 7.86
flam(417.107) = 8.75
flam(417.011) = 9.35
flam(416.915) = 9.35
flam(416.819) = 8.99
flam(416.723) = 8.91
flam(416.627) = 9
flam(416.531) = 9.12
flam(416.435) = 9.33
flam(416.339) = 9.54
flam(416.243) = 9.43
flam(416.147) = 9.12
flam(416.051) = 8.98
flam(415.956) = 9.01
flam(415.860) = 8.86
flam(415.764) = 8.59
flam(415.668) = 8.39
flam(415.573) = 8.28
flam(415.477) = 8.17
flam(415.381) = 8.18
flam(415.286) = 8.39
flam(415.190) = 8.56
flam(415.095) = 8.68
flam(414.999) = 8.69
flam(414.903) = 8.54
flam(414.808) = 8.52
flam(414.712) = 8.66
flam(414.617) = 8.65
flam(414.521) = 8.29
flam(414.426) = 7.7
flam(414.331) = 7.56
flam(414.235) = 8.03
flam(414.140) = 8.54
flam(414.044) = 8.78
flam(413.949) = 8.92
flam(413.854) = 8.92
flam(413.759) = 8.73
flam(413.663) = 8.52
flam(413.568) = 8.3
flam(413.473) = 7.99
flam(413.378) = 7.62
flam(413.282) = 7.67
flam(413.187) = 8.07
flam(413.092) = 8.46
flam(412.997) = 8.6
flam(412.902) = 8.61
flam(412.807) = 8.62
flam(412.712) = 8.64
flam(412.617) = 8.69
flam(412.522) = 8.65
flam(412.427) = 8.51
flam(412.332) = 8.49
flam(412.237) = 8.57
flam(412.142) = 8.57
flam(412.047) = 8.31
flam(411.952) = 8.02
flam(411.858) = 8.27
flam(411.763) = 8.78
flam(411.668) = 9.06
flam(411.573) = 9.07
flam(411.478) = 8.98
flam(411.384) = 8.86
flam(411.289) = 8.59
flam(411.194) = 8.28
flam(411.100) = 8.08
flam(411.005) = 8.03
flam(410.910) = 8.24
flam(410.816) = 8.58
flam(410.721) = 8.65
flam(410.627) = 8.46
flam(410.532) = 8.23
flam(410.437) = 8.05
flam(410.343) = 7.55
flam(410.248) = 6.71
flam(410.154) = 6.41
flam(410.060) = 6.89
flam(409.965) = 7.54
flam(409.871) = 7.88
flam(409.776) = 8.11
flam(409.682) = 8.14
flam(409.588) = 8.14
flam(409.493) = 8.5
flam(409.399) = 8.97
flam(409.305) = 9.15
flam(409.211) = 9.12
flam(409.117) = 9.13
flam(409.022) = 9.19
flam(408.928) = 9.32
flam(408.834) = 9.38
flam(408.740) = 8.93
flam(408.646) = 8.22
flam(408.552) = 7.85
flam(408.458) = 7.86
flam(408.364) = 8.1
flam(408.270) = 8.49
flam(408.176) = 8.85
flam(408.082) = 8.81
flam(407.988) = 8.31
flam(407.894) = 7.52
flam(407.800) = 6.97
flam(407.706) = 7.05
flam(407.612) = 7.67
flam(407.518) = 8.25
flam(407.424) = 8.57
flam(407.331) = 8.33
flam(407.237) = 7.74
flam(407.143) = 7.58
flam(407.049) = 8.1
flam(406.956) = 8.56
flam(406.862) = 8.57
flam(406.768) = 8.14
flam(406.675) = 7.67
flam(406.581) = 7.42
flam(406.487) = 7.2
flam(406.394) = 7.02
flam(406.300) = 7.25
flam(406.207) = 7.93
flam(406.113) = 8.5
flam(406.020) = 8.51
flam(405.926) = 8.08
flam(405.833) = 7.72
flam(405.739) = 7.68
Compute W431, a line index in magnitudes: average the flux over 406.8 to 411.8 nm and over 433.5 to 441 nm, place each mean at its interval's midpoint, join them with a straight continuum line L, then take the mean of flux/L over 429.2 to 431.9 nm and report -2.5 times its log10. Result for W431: 0.24 mag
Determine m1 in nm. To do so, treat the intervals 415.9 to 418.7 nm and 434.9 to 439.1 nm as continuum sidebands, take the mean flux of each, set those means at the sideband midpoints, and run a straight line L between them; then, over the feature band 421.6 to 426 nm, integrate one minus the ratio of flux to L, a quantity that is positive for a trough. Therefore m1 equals 0.19 nm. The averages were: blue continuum 8.7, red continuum 8.71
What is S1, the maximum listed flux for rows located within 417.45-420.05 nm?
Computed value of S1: 8.98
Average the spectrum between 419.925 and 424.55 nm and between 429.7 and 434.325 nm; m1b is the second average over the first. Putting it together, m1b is 0.91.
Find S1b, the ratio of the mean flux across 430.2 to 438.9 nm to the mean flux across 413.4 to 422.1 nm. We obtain 1.0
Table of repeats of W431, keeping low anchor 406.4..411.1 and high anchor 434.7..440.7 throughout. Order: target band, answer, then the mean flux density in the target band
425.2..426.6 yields 0.03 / 8.34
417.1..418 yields 0.04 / 8.04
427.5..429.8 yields 0.11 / 7.78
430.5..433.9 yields 0.08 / 8.06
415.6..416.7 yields -0.09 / 9.02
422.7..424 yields 0.03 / 8.24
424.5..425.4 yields 0.00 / 8.51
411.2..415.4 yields -0.03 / 8.47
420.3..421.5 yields -0.03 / 8.69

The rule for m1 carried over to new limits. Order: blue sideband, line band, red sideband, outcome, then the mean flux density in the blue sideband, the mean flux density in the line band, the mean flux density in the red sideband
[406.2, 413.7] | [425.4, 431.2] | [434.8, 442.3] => 0.82 nm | 8.23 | 7.47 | 8.96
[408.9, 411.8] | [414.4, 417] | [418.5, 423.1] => -0.12 nm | 8.34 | 8.75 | 8.38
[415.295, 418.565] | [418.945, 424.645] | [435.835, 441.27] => 0.20 nm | 8.65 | 8.4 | 8.92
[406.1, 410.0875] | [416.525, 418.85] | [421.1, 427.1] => -0.06 nm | 8.16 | 8.53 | 8.42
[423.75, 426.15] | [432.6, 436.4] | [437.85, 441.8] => 0.03 nm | 8.31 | 8.63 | 8.91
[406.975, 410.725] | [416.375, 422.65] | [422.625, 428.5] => -0.21 nm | 8.17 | 8.49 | 8.26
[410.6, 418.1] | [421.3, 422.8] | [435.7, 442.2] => 0.07 nm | 8.52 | 8.3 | 9.01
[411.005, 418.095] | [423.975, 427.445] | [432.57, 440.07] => 0.12 nm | 8.53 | 8.34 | 8.73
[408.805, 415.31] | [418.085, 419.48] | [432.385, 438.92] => -0.03 nm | 8.39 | 8.62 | 8.63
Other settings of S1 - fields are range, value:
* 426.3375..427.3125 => 9.36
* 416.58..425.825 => 9.35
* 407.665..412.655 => 9.38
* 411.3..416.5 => 9.54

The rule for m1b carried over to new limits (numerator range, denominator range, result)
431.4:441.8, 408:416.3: 1.04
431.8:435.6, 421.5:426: 1.03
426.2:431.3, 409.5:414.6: 0.89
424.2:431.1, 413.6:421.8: 0.90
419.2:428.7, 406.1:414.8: 1.01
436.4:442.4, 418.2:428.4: 1.08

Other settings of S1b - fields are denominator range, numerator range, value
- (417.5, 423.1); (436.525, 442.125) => 1.07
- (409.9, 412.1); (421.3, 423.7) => 1.03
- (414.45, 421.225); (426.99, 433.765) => 0.90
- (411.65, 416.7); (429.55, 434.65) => 0.90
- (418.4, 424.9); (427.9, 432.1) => 0.87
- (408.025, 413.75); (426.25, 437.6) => 0.97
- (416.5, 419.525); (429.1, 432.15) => 0.84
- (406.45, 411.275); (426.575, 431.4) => 0.89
